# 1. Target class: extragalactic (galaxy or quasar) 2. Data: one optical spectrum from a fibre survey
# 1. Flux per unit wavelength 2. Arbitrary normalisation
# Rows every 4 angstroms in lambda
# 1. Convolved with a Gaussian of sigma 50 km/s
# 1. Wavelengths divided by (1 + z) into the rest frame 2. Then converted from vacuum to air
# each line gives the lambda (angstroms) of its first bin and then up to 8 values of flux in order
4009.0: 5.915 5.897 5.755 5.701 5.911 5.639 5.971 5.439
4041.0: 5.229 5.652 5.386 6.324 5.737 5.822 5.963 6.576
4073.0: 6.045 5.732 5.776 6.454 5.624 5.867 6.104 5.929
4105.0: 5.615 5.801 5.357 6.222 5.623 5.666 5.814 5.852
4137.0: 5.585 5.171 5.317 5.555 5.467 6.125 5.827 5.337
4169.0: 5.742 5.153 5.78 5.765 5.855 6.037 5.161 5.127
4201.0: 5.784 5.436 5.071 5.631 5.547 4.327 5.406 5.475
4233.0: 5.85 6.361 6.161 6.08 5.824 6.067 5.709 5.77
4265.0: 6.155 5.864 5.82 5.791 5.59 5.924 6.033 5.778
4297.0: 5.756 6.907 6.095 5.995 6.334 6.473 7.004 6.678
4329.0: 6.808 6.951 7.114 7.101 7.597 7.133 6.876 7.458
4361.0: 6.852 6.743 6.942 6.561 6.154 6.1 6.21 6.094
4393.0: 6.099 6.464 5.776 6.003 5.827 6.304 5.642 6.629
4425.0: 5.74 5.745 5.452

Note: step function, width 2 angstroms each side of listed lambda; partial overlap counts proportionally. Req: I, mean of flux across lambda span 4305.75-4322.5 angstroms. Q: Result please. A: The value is 6.41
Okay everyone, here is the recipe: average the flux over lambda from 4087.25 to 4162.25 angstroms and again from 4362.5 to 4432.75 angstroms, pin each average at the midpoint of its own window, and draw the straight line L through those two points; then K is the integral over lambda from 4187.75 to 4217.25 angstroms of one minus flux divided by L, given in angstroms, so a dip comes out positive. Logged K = 1.9 angstroms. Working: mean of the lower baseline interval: 5.71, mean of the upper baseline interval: 6.17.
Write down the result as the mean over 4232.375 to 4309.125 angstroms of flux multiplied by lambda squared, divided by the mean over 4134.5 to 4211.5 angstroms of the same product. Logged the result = 1.1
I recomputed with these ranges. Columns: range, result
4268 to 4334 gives 6.22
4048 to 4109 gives 5.93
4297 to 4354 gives 6.75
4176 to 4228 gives 5.45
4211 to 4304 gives 5.82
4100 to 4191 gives 5.68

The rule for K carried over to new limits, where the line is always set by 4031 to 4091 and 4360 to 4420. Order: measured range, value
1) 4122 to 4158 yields 2.07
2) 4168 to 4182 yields 0.93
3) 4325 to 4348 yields -3.33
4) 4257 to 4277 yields 0.74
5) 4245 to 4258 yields 0.36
